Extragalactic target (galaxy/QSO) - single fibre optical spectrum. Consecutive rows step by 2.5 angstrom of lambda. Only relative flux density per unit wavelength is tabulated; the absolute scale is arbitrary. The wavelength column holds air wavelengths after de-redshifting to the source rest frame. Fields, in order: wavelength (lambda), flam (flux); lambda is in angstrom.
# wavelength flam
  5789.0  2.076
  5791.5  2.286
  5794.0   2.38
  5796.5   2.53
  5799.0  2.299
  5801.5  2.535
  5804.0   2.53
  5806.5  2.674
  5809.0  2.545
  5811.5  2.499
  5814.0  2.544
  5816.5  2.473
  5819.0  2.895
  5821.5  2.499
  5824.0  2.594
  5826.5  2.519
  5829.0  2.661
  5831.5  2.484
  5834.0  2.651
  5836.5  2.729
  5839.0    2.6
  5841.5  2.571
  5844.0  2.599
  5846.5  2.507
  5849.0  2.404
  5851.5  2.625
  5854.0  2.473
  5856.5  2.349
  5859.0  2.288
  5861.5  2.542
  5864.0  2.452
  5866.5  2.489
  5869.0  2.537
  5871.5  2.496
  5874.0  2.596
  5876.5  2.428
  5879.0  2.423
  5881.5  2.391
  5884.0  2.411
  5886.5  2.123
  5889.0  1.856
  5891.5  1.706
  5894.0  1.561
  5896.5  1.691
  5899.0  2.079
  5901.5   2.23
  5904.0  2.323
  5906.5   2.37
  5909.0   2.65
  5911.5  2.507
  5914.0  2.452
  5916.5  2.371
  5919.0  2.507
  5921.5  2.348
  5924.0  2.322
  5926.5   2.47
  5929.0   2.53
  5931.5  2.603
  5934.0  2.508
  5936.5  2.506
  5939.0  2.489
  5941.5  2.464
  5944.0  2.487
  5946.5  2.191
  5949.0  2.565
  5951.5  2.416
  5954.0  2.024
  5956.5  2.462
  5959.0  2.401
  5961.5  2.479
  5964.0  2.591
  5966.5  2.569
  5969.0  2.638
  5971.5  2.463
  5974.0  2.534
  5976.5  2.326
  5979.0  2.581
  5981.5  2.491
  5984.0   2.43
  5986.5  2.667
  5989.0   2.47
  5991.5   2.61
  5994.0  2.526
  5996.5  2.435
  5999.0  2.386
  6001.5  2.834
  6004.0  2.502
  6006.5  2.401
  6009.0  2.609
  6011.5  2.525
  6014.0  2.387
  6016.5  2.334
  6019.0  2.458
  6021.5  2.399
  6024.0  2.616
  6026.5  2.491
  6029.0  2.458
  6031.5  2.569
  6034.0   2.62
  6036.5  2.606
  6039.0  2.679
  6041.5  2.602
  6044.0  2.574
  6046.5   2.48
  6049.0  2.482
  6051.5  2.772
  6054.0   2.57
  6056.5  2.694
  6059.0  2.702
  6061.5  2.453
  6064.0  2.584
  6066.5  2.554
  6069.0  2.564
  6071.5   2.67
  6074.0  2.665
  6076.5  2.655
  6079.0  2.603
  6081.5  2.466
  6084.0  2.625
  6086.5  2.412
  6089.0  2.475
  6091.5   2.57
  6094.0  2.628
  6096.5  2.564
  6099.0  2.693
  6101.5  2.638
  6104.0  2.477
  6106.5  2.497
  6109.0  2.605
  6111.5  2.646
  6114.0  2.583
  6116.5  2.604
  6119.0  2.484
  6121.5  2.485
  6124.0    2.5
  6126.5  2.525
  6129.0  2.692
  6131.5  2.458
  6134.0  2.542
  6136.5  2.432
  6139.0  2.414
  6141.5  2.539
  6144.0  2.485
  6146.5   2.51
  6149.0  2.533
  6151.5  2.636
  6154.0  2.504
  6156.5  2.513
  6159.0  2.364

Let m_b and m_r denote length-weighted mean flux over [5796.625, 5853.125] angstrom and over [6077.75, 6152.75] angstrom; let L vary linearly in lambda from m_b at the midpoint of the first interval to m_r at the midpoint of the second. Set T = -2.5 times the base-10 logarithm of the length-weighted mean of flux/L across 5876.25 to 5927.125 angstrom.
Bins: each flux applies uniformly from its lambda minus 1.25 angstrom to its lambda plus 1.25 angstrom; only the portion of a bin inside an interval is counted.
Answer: 0.14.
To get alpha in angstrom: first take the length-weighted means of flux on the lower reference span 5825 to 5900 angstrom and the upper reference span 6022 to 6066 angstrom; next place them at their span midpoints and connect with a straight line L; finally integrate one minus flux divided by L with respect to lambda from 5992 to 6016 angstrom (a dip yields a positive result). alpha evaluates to 0.26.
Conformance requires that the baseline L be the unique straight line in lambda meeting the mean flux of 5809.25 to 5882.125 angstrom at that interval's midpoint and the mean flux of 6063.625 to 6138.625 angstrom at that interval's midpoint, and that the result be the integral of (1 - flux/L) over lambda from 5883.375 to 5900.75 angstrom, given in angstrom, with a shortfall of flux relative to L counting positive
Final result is 4.3 angstrom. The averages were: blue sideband 2.53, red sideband 2.56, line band 1.91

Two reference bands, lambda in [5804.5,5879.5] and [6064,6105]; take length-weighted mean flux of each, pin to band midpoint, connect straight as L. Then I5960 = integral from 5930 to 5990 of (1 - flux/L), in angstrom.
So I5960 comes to 2.0 angstrom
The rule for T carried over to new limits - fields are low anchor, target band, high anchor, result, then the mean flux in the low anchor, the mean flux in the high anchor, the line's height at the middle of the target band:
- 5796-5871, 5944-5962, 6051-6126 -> 0.08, 2.54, 2.58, 2.56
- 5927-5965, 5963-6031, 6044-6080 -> 0.00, 2.45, 2.6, 2.52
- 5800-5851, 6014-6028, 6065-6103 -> 0.06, 2.58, 2.58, 2.58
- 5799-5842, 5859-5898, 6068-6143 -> 0.15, 2.58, 2.56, 2.58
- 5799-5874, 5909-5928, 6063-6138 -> 0.05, 2.54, 2.56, 2.55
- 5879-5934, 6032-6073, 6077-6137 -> -0.05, 2.27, 2.55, 2.48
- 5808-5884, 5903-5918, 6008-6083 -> 0.04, 2.53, 2.56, 2.54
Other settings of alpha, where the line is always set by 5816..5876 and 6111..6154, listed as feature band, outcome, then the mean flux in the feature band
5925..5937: 0.1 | 2.52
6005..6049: 0.3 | 2.52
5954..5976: 0.5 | 2.48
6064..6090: -0.4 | 2.57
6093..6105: -0.3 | 2.6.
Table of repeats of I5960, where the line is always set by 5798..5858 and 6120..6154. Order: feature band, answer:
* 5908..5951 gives 1.3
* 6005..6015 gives 0.2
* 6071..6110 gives -0.8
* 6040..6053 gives -0.3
